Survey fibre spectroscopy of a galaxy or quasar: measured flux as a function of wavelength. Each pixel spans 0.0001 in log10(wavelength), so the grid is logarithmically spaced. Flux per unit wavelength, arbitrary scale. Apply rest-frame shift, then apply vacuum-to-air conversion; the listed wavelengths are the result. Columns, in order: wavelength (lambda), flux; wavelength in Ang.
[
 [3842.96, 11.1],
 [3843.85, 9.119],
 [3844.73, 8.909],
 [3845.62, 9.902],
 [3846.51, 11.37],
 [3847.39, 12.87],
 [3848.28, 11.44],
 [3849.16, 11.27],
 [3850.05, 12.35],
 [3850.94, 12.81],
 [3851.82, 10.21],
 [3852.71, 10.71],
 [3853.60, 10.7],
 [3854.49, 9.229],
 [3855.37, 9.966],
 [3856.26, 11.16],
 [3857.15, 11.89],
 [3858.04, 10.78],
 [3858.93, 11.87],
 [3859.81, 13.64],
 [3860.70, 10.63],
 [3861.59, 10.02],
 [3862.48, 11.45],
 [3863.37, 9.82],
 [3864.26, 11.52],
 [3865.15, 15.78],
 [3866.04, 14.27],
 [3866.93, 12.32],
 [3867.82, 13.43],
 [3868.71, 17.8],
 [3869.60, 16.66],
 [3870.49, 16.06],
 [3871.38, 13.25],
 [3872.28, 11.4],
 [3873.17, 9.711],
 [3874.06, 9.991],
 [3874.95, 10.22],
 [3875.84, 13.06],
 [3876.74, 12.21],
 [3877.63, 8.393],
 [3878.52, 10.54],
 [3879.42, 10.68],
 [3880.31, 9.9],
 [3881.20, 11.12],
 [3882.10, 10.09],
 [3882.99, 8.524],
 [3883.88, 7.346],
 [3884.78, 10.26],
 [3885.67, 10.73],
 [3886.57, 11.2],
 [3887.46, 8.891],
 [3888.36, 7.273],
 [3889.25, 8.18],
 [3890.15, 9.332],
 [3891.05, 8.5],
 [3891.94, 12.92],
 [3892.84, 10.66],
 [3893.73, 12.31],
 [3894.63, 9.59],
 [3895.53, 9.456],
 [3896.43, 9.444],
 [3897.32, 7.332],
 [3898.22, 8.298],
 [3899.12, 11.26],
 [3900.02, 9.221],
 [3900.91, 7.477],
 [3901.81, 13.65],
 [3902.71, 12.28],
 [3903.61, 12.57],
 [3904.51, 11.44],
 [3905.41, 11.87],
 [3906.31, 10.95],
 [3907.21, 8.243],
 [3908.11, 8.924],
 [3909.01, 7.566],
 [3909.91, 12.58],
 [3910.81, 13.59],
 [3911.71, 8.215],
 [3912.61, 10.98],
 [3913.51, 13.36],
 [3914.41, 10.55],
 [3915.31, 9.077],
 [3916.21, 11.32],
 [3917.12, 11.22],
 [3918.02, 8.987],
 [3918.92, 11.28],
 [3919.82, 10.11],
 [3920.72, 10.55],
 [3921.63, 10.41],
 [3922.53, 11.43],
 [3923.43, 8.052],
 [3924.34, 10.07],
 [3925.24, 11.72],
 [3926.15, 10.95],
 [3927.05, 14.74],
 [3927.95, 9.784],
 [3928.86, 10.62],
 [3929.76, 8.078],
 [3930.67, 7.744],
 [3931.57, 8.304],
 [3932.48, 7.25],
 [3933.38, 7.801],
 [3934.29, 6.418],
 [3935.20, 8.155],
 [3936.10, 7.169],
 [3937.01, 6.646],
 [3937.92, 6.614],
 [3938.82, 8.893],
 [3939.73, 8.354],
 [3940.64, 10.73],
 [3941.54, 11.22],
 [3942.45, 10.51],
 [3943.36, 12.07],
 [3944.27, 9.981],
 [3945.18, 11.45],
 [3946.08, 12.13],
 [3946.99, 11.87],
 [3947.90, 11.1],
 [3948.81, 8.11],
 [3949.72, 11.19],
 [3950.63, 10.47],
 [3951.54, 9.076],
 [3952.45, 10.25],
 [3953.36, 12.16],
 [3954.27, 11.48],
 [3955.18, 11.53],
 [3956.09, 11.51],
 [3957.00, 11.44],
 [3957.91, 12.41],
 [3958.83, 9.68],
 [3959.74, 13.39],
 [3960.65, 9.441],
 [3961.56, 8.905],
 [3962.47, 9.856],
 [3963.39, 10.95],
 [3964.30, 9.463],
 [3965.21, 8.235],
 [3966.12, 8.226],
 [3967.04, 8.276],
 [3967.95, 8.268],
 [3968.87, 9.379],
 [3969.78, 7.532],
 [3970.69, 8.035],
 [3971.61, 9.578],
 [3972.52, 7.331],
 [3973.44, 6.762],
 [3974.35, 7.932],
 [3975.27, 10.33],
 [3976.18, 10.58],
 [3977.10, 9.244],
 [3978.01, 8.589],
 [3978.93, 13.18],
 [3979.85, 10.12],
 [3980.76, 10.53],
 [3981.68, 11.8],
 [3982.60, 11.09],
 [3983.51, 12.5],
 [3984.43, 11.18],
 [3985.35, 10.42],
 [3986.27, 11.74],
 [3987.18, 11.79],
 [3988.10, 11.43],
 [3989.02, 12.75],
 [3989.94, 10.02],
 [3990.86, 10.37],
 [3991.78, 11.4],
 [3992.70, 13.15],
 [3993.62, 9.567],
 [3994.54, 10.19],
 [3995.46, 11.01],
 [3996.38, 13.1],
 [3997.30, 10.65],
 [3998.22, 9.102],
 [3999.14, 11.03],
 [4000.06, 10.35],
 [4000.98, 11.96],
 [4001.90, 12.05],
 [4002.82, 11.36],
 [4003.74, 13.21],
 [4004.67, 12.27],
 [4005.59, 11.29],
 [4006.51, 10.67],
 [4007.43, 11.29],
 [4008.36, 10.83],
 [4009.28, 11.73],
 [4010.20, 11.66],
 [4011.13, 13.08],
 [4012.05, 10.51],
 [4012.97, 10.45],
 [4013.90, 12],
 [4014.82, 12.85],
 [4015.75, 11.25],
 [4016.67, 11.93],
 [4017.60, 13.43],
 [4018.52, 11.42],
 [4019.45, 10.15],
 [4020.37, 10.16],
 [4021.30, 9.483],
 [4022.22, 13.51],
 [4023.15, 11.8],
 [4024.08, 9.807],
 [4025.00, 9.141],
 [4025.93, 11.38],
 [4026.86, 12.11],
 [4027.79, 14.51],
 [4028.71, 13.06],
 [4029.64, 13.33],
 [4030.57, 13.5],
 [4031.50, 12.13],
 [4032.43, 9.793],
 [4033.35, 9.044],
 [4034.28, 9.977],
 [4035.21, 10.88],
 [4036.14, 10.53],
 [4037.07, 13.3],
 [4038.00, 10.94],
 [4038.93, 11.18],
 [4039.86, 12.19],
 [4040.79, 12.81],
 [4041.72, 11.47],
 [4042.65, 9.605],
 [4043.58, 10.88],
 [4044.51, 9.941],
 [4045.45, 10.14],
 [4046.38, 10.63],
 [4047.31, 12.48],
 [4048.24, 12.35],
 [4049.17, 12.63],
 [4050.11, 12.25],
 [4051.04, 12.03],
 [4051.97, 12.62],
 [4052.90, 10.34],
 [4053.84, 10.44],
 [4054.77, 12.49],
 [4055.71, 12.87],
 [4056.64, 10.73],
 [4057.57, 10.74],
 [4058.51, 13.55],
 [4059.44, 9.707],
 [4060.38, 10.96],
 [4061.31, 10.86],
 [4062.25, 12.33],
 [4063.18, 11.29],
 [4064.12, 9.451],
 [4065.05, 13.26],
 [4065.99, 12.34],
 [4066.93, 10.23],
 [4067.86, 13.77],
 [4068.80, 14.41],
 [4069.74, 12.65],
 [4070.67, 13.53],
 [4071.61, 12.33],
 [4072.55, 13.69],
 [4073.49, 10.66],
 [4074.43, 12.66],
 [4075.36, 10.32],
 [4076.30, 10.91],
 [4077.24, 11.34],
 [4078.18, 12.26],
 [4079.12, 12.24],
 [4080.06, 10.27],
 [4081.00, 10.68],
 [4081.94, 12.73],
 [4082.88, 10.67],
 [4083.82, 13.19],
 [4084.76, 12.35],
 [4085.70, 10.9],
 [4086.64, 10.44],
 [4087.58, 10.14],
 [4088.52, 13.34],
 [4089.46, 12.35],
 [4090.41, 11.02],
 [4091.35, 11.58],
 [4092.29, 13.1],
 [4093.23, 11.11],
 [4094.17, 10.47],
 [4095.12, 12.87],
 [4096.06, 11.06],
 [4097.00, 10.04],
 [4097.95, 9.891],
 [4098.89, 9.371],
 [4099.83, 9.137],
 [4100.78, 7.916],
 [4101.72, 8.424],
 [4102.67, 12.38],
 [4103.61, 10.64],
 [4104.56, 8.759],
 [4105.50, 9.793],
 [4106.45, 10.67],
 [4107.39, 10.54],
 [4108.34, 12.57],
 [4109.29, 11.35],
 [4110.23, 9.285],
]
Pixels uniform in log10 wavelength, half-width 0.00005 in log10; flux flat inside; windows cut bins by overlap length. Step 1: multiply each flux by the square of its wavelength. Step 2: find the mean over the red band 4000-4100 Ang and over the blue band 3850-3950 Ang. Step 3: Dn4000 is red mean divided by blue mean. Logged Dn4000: 1.18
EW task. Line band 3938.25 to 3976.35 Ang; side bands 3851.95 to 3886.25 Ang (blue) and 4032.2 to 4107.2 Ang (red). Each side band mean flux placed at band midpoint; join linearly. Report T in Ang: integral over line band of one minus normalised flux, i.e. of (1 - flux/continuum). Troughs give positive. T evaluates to 4.8 Ang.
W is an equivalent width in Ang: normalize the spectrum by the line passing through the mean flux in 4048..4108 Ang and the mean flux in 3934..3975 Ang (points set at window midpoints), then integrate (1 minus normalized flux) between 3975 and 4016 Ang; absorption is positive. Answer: -4.0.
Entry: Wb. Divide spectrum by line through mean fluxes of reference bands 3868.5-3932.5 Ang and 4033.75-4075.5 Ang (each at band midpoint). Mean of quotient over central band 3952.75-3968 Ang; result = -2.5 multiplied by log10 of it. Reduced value 0.061 mag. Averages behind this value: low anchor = 10.5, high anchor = 11.7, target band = 10.4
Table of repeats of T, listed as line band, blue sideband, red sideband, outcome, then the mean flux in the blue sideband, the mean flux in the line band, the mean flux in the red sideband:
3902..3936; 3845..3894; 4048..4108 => 3.28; 11.2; 10.2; 11.4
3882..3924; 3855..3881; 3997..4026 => 5.95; 12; 10.2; 11.3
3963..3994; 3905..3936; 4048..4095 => 1.84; 9.99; 10.1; 11.8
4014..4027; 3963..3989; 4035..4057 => -0.50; 9.85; 11.3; 11.5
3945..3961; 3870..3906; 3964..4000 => -1.25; 10.4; 11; 10.2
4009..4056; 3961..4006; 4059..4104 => -2.78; 10.4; 11.5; 11.4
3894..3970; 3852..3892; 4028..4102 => 8.18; 11.2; 10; 11.5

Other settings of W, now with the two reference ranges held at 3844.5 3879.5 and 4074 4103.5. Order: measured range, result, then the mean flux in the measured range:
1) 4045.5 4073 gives -1.8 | 11.9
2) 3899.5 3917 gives 1.4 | 10.7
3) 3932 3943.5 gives 3.0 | 8.51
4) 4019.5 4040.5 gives -0.2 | 11.4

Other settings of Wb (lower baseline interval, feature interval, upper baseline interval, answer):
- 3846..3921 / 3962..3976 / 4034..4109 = 0.27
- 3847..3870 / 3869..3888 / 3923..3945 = 0.04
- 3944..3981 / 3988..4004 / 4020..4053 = -0.06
